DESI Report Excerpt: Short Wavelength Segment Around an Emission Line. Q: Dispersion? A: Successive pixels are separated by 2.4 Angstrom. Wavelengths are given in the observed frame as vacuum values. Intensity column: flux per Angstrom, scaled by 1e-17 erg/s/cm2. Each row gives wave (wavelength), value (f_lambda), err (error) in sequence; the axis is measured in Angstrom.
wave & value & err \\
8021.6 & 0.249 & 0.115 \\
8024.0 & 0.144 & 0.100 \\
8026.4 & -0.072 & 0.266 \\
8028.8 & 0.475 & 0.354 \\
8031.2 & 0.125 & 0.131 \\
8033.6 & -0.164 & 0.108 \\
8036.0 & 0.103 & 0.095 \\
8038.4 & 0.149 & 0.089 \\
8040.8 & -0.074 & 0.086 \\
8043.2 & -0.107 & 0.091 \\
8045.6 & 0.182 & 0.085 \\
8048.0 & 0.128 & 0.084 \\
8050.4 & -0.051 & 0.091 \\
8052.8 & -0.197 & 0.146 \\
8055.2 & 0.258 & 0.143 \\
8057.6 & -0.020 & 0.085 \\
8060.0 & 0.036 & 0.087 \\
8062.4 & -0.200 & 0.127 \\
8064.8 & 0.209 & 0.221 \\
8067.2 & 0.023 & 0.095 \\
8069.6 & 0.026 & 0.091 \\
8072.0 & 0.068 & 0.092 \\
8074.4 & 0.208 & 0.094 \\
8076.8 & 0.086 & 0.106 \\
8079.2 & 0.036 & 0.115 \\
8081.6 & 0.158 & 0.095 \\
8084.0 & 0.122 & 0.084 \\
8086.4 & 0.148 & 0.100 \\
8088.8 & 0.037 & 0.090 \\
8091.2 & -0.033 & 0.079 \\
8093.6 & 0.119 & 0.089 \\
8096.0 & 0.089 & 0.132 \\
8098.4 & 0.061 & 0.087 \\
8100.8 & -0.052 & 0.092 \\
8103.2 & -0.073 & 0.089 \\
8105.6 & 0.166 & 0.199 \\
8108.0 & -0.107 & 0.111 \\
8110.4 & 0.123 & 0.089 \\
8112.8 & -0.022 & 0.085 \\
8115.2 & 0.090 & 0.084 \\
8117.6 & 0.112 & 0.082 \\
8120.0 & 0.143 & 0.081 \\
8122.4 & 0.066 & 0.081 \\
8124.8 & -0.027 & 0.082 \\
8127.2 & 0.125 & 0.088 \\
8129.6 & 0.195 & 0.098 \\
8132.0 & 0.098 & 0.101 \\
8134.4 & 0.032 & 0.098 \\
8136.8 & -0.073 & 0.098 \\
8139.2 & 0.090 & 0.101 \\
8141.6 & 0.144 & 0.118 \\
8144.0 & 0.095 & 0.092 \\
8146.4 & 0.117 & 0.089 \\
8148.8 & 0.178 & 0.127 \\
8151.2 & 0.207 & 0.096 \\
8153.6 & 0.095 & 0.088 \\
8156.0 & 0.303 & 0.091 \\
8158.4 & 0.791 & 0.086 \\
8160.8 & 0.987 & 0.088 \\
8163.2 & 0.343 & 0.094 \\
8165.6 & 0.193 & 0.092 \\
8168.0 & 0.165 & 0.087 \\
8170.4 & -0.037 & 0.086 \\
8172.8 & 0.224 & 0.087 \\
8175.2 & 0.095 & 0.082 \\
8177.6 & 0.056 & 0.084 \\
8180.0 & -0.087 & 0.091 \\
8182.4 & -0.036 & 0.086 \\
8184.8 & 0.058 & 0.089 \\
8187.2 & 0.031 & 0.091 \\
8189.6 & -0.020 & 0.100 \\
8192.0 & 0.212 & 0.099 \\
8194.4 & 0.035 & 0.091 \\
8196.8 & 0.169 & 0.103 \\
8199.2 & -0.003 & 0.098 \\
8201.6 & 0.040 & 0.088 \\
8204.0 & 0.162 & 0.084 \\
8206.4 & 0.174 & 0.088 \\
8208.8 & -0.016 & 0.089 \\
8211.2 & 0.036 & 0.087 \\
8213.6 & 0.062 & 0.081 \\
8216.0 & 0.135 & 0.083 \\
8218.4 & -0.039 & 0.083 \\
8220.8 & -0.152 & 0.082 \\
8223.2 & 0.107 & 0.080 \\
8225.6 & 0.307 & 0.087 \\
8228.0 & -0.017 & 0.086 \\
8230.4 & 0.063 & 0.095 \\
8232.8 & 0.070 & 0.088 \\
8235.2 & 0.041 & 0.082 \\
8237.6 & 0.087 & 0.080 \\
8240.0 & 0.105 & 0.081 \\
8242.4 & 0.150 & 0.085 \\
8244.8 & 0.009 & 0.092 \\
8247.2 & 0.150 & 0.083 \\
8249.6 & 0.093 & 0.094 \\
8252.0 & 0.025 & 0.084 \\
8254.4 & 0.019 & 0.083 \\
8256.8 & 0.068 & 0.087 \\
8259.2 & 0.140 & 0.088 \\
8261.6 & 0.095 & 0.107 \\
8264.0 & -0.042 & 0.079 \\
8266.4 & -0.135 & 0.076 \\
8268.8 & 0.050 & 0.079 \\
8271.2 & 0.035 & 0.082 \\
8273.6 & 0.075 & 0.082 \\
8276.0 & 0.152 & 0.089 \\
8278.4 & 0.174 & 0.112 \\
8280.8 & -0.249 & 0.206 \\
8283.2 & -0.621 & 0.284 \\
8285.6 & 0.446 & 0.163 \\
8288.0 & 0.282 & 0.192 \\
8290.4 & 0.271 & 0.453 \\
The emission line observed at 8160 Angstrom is Hgamma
